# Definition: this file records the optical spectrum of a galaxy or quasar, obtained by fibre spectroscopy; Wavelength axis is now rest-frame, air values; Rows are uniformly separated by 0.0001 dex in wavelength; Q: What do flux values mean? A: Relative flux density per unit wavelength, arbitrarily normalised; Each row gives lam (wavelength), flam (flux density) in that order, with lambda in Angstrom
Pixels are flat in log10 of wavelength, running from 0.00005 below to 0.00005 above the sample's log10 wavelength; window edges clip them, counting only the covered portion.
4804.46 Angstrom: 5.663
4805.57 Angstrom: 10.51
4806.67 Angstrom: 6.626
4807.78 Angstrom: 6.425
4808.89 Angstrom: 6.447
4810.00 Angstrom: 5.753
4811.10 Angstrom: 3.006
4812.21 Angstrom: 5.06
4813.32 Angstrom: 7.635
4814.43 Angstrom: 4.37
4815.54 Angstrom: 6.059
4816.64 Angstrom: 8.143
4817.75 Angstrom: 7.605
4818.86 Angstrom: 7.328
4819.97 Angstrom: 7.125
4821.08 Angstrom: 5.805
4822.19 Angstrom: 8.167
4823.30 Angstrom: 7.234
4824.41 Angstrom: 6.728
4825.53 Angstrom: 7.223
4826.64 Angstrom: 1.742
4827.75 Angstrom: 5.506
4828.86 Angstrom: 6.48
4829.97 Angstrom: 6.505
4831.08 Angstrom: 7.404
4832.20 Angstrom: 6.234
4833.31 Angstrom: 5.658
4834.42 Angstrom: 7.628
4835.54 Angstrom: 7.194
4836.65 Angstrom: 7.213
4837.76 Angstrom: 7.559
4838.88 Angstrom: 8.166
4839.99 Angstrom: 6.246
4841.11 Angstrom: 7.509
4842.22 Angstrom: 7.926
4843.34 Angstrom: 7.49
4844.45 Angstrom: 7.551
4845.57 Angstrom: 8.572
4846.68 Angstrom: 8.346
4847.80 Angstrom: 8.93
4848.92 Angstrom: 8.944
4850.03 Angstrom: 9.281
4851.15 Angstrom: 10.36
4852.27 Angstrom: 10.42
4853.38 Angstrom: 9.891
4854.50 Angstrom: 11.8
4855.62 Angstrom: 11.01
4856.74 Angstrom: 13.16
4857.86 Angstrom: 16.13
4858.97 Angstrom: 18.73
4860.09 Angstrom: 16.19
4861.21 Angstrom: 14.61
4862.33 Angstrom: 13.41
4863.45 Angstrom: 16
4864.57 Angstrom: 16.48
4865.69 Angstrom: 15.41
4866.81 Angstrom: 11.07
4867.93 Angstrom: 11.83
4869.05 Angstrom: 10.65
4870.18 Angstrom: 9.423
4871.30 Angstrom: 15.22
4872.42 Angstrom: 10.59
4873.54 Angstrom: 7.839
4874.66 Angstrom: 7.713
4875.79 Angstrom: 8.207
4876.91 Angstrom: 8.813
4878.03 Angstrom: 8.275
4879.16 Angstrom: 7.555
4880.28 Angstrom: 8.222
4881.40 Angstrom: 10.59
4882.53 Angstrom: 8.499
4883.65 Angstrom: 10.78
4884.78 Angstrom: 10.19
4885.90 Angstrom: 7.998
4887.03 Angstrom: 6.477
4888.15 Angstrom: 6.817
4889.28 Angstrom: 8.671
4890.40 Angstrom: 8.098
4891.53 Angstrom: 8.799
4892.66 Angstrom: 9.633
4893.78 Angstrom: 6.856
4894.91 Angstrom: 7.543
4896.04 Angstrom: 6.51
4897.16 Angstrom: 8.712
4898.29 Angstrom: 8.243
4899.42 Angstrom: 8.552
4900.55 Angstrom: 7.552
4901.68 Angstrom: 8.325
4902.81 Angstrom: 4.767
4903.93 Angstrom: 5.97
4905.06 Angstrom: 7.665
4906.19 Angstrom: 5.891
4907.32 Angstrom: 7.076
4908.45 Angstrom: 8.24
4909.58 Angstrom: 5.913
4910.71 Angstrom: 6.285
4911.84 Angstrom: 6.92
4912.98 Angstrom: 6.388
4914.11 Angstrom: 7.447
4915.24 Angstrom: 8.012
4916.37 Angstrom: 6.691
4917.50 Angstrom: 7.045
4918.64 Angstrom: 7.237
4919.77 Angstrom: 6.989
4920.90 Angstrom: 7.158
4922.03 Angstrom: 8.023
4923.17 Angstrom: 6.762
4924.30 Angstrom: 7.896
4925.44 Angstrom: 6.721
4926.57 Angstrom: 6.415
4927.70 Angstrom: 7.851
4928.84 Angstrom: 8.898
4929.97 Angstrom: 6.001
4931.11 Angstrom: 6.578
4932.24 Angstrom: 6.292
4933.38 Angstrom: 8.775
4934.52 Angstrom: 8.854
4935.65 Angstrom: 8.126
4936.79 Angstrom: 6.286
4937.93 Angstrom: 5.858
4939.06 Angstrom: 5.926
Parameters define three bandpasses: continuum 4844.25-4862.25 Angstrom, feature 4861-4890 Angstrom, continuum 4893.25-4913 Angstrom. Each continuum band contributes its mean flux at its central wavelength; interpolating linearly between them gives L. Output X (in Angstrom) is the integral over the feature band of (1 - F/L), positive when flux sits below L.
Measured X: -2.0 Angstrom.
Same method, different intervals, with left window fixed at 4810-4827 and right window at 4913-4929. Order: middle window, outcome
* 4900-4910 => 0.4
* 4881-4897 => -3.2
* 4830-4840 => -1.0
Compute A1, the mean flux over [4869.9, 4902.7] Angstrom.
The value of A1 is 8.58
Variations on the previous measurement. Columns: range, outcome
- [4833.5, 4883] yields 10.3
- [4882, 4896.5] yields 8.23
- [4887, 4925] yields 7.34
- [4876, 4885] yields 9.04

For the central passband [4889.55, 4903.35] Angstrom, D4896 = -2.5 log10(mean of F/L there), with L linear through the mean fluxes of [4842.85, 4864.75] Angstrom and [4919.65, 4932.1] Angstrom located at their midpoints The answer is 0.16 mag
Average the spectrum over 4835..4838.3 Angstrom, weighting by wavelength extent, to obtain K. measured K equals 7.34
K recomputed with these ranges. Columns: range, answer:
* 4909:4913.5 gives 6.37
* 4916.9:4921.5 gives 7.12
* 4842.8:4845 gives 7.54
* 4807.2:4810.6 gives 6.16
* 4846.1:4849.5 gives 8.76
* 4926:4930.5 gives 7.32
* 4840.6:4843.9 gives 7.66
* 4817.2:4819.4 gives 7.47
